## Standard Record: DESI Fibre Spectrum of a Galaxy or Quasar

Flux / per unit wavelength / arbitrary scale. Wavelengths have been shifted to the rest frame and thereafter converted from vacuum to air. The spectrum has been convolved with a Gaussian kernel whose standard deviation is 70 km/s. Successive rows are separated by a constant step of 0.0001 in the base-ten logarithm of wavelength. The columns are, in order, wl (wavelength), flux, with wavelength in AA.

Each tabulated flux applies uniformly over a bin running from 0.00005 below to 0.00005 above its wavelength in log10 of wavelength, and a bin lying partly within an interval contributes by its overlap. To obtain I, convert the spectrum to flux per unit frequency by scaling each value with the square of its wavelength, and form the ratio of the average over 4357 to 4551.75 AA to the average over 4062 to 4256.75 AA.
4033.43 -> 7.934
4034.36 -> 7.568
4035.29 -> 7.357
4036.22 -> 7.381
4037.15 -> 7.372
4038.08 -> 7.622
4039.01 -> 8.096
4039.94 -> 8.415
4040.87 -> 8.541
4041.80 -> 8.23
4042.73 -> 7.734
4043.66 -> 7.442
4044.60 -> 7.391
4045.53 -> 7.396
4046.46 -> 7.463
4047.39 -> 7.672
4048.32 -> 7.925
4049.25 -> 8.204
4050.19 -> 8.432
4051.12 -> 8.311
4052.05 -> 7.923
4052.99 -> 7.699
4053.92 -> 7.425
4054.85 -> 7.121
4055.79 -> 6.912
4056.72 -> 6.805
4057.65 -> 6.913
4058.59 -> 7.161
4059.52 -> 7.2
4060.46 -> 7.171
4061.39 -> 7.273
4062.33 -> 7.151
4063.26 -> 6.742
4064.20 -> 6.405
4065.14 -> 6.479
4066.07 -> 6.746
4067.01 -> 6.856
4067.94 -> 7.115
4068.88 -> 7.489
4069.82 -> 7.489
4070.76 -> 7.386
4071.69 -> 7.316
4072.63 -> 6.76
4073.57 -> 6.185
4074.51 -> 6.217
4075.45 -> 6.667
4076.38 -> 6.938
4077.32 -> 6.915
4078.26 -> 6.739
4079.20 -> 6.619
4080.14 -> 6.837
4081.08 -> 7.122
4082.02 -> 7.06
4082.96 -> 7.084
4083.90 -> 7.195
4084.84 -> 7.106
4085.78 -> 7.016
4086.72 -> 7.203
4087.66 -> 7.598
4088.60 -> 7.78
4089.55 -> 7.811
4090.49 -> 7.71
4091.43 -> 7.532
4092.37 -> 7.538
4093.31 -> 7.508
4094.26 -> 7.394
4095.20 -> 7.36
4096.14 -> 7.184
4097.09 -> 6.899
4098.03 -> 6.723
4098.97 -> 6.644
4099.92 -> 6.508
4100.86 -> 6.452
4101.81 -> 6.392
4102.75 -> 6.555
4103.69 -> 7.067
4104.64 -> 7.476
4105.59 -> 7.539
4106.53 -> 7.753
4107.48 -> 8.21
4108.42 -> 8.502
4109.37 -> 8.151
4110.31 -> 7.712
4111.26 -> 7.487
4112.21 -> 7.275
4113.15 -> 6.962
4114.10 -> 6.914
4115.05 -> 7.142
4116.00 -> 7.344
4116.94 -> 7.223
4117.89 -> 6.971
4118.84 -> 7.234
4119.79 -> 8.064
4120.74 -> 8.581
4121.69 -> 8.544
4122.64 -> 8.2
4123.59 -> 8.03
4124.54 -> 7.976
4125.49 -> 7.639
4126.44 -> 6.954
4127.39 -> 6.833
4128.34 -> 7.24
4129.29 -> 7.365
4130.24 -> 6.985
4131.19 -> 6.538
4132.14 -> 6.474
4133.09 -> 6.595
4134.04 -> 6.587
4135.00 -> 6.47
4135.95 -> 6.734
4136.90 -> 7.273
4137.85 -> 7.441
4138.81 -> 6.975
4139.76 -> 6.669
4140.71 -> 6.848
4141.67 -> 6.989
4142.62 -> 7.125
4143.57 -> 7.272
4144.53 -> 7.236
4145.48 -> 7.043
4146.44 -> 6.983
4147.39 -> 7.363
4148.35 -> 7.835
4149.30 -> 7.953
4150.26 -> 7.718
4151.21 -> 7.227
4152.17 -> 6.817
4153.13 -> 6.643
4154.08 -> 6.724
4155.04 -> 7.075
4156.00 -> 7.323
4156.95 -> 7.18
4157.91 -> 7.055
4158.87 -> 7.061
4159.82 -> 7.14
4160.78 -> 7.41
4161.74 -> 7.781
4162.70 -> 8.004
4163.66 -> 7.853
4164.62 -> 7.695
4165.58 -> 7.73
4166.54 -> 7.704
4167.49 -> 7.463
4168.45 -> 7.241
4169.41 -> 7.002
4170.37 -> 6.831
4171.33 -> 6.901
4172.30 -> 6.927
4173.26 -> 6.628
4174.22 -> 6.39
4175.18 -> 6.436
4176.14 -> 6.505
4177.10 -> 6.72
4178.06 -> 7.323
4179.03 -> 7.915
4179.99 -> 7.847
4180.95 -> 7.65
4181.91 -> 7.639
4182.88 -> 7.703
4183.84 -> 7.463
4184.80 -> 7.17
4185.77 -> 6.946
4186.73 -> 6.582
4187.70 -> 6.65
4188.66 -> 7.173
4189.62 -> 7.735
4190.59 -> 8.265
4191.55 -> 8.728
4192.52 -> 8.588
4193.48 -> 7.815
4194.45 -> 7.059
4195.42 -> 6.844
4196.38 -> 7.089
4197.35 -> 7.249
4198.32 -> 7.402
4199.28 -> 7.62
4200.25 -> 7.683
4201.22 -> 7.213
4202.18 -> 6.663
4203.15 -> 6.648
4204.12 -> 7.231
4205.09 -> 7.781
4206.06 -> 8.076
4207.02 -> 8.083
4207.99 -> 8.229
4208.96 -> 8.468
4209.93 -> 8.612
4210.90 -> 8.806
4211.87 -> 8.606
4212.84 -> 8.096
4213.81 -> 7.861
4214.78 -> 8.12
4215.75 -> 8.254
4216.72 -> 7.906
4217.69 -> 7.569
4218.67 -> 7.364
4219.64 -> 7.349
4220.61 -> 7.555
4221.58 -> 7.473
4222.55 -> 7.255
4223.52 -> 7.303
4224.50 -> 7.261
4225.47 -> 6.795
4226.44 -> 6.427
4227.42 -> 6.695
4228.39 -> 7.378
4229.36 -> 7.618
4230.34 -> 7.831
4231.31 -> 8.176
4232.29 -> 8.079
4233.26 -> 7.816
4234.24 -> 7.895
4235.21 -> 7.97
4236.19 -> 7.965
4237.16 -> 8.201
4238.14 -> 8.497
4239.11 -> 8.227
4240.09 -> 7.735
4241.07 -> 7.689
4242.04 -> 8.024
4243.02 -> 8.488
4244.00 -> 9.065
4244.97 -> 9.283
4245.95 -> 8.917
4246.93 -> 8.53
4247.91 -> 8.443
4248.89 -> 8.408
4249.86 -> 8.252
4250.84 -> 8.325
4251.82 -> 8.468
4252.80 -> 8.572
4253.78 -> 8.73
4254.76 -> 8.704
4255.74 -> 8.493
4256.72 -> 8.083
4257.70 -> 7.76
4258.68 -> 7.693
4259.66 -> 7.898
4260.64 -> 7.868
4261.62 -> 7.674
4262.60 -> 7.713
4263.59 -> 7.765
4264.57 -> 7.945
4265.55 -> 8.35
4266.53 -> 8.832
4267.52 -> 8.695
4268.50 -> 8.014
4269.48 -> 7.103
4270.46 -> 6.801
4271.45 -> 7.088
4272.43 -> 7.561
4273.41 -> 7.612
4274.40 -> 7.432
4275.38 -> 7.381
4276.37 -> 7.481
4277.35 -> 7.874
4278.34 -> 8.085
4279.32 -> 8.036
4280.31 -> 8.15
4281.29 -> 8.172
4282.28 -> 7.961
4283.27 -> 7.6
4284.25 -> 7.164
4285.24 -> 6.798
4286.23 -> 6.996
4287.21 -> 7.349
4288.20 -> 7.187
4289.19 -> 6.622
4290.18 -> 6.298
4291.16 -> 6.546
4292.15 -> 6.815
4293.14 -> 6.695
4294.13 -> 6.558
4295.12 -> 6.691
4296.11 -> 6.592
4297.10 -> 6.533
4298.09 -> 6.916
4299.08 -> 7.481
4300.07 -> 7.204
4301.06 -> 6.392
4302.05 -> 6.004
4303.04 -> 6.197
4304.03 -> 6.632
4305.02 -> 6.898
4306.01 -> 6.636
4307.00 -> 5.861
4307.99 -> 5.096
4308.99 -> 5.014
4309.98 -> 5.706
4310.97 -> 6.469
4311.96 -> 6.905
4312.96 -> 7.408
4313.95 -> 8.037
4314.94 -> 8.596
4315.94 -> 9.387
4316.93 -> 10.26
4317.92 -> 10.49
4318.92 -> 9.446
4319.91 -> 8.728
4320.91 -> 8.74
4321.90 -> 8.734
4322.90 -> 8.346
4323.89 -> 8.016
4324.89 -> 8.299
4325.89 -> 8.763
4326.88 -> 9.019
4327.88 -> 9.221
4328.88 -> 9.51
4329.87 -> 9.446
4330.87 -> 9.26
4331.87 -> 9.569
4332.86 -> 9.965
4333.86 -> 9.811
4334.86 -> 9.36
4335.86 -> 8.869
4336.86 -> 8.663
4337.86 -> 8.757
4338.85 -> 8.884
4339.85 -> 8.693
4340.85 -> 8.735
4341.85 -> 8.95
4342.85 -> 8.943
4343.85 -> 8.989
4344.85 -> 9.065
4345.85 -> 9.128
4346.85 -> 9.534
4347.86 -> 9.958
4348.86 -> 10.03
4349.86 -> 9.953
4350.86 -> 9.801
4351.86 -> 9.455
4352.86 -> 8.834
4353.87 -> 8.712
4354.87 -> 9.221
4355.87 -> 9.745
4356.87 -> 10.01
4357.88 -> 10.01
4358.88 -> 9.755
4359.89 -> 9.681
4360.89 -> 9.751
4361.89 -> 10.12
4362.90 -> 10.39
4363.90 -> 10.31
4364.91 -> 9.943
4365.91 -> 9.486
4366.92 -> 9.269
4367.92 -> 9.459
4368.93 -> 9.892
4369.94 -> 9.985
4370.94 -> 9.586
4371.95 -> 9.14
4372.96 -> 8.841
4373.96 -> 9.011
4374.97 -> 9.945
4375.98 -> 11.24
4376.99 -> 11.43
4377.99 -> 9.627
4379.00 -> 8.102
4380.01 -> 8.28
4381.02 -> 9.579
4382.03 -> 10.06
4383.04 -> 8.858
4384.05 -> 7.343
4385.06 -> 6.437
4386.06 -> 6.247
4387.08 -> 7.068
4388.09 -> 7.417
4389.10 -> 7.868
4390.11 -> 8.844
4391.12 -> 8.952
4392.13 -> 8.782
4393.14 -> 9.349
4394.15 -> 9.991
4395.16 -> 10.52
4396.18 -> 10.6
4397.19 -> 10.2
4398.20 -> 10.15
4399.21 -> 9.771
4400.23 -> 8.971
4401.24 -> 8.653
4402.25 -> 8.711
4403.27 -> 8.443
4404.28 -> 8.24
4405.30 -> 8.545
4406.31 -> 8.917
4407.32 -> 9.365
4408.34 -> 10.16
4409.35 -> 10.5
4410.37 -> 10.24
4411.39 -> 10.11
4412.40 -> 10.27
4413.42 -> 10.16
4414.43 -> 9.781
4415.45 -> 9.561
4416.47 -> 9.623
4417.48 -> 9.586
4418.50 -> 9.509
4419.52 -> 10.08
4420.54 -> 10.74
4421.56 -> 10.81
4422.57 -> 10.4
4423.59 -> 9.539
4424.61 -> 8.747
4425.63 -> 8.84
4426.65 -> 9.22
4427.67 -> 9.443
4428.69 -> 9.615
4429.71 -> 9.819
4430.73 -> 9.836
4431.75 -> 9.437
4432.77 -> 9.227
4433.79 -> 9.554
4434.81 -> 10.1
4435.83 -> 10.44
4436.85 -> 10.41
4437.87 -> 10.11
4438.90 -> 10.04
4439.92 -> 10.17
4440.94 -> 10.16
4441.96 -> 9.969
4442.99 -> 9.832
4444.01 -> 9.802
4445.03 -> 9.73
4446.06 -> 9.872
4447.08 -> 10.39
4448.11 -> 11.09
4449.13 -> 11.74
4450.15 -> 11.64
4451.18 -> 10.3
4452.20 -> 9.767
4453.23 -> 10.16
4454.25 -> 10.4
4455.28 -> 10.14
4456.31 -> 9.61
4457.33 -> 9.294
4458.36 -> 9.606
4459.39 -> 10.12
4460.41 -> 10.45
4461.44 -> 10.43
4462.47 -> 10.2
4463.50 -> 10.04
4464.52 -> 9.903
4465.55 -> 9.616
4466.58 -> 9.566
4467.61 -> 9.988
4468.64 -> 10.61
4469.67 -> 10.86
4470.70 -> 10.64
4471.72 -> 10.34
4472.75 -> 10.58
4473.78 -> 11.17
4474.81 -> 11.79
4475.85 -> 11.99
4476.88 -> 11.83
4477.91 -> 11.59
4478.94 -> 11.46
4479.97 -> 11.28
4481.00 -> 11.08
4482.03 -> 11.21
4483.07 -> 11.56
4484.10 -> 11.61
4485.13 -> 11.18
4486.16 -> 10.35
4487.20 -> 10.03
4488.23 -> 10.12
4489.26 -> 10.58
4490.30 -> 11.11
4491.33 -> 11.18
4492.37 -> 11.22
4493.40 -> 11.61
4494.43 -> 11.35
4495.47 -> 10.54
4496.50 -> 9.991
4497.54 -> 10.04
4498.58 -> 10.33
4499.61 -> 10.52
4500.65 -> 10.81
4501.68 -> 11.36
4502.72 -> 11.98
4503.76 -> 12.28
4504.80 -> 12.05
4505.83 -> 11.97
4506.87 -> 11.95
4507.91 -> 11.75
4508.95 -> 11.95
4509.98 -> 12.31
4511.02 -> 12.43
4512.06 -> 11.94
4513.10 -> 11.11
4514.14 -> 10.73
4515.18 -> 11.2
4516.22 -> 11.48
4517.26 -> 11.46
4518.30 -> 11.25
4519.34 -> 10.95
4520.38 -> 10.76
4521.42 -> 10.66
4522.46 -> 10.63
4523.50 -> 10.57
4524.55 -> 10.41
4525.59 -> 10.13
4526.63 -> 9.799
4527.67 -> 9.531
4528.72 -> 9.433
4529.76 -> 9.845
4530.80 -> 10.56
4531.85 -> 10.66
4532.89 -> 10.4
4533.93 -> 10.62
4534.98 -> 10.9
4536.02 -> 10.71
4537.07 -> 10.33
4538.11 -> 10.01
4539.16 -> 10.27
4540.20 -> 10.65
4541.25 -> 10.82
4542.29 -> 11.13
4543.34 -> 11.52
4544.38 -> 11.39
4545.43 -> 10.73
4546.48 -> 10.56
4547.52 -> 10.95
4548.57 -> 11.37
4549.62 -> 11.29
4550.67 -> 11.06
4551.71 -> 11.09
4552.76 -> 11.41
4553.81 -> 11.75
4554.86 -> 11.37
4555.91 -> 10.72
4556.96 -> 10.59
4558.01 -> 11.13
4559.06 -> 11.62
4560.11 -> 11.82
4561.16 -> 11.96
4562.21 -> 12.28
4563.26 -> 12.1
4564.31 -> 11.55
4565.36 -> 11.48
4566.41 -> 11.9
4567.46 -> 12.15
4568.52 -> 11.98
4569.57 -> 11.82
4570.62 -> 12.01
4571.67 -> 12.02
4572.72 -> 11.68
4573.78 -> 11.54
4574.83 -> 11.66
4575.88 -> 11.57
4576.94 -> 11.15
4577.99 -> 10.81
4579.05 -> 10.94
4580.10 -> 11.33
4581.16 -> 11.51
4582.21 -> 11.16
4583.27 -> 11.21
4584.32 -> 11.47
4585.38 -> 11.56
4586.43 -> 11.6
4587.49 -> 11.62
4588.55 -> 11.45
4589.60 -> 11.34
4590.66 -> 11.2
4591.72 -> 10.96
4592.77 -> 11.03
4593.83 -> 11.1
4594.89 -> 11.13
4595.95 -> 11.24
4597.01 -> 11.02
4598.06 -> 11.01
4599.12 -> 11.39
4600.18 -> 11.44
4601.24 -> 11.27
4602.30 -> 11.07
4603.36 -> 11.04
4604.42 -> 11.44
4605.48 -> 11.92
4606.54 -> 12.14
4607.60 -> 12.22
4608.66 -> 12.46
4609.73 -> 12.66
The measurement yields 1.6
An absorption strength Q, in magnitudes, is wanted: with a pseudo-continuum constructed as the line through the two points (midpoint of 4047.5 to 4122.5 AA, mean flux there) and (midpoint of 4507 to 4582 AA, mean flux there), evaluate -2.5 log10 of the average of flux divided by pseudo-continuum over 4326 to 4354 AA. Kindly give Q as 0.02 mag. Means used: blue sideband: 7.26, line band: 9.25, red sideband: 11.1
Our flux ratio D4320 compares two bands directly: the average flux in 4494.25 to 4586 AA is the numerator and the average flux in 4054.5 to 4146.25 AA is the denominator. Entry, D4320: 1.56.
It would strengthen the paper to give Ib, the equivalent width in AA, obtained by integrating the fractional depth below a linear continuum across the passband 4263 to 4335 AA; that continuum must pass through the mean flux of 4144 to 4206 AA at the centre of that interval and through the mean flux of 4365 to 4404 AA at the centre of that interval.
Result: 5.85 AA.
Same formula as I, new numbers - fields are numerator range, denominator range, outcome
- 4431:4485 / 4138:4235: 1.60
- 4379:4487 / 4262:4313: 1.49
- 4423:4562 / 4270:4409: 1.35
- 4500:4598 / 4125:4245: 1.78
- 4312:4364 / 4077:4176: 1.41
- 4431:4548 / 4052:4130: 1.78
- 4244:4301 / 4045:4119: 1.17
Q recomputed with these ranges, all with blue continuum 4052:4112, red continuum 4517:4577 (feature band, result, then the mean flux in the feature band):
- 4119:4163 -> 0.06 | 7.26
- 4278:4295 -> 0.22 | 7.22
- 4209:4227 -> 0.08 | 7.71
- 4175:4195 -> 0.08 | 7.44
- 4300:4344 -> 0.12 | 8.21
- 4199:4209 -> 0.08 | 7.57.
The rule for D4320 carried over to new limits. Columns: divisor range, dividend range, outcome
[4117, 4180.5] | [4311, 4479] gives 1.33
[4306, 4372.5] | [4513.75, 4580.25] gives 1.23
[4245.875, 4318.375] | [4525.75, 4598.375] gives 1.48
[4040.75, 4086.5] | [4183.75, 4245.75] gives 1.07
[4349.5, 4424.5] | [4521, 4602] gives 1.18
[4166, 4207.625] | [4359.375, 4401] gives 1.27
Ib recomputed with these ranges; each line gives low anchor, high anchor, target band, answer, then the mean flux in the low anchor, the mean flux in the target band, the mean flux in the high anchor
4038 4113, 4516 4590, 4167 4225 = 5.5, 7.3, 7.48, 11.1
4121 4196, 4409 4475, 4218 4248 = 0.6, 7.27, 7.84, 10.1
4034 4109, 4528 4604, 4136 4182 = 4.4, 7.29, 7.21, 11.2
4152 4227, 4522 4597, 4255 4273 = 0.7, 7.43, 7.86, 11.1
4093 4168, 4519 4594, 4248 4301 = 5.9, 7.28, 7.6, 11.1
